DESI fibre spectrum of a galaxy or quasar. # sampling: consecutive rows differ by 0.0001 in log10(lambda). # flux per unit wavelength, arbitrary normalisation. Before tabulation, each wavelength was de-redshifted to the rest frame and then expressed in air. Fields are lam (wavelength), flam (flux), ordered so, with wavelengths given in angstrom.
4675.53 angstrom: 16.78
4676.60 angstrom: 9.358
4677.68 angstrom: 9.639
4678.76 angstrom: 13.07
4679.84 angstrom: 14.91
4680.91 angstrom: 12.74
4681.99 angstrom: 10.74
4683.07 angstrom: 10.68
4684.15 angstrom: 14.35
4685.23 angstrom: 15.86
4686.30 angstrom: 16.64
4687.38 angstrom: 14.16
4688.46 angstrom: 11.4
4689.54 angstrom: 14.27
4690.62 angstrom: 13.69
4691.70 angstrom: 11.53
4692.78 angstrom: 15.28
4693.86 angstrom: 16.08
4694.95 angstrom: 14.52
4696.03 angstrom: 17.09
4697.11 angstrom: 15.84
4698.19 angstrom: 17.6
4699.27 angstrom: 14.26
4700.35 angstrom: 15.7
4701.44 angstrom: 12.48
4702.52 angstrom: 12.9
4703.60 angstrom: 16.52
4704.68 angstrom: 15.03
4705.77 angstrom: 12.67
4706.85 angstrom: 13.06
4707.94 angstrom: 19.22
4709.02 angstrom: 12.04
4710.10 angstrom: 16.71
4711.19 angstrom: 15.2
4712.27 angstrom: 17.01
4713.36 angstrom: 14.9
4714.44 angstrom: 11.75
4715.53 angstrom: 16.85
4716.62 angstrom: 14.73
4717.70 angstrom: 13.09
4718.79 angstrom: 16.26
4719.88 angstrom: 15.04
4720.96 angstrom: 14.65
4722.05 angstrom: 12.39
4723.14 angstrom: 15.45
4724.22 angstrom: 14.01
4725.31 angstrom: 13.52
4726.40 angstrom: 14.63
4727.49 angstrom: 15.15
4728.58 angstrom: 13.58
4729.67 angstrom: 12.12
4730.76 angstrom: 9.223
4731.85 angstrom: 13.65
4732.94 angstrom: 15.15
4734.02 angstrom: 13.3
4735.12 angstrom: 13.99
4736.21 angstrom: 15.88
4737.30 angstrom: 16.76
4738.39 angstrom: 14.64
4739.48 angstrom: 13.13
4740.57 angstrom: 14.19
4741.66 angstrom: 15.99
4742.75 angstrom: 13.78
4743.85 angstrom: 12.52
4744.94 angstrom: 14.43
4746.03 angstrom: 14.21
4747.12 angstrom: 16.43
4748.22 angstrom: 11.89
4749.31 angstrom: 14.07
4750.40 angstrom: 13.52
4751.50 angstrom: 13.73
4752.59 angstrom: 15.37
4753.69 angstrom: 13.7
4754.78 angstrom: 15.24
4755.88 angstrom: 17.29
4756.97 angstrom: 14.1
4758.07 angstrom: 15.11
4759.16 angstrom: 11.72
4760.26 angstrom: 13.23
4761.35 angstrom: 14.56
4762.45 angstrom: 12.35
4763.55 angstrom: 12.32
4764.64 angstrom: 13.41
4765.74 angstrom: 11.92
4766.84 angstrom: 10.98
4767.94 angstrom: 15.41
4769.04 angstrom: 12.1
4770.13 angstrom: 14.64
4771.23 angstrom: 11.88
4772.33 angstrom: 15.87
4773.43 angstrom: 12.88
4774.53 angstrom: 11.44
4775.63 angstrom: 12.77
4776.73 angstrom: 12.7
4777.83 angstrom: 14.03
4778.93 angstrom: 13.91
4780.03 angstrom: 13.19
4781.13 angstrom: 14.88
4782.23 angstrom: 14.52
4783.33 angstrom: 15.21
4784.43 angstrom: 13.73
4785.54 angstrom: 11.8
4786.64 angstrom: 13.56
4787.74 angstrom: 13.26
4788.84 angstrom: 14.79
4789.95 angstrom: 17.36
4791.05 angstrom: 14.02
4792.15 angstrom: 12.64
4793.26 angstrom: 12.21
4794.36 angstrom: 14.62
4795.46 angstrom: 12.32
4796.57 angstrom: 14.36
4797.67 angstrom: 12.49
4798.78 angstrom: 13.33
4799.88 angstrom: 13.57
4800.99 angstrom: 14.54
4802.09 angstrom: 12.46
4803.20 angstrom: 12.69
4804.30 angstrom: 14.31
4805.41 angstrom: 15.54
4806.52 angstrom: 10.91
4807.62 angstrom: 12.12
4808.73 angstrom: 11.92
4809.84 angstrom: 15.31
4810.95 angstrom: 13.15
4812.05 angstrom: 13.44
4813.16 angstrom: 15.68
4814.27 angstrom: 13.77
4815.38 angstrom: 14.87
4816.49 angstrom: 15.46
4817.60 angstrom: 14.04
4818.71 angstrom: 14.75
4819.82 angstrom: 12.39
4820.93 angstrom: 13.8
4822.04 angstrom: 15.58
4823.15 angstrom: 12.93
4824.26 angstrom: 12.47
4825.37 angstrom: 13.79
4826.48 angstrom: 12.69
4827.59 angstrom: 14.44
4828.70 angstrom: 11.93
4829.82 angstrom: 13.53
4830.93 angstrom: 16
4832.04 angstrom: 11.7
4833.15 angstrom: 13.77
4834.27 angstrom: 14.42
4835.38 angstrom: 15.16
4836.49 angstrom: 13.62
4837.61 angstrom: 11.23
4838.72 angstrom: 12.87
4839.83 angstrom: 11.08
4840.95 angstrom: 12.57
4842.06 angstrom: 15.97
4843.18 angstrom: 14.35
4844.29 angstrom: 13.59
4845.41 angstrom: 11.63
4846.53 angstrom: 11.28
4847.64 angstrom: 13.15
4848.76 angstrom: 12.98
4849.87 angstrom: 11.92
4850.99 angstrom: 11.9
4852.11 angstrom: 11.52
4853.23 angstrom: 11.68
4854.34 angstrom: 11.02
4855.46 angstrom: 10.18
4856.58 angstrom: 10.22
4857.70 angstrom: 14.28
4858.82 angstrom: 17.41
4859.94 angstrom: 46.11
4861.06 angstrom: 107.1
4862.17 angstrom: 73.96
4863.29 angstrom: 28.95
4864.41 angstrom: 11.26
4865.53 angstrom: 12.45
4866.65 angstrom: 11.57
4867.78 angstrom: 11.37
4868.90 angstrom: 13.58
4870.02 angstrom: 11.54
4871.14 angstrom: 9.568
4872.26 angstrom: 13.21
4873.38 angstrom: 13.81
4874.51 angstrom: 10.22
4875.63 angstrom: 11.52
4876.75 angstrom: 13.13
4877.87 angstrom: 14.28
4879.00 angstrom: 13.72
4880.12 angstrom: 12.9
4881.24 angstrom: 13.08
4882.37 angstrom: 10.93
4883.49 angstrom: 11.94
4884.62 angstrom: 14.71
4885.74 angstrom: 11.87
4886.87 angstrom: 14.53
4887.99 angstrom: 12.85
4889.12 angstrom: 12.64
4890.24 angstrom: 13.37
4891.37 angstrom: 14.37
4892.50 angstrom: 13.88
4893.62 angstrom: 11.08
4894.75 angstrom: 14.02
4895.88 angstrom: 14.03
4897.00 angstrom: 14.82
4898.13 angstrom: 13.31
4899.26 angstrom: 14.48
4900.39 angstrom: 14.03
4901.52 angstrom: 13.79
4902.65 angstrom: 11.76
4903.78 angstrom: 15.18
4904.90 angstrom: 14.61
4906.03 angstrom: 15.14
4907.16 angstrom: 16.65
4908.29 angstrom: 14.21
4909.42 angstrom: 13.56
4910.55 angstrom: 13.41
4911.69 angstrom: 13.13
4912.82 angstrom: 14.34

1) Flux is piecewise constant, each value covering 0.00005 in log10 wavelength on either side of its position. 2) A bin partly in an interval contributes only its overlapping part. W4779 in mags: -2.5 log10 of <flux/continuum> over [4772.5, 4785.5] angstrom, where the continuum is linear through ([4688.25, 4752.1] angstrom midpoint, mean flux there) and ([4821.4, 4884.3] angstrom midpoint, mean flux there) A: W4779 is 0.13 mag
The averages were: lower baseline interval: 14.4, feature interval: 13.6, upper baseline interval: 16.4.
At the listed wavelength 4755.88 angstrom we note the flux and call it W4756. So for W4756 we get 17.29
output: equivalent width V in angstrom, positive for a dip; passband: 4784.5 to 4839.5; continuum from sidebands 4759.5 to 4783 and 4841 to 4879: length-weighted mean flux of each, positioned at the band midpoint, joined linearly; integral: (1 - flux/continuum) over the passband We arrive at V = 7.1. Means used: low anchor 13.3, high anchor 18.5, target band 13.6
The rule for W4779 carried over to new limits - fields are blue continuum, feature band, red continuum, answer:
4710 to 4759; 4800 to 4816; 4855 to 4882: 0.30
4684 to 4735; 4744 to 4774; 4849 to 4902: 0.11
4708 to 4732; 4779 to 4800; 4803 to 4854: -0.01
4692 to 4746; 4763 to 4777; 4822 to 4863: 0.23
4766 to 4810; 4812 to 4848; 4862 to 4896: 0.03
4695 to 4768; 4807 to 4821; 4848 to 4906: 0.13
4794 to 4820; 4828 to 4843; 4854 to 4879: 0.29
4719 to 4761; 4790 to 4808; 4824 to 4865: 0.23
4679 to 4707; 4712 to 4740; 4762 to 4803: -0.02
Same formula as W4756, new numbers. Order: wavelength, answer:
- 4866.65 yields 11.57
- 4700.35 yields 15.7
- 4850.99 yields 11.9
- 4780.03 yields 13.19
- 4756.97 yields 14.1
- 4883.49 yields 11.94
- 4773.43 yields 12.88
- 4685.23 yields 15.86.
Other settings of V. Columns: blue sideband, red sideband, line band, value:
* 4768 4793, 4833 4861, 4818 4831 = 1.3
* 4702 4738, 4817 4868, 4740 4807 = 8.6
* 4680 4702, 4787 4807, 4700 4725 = -0.9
